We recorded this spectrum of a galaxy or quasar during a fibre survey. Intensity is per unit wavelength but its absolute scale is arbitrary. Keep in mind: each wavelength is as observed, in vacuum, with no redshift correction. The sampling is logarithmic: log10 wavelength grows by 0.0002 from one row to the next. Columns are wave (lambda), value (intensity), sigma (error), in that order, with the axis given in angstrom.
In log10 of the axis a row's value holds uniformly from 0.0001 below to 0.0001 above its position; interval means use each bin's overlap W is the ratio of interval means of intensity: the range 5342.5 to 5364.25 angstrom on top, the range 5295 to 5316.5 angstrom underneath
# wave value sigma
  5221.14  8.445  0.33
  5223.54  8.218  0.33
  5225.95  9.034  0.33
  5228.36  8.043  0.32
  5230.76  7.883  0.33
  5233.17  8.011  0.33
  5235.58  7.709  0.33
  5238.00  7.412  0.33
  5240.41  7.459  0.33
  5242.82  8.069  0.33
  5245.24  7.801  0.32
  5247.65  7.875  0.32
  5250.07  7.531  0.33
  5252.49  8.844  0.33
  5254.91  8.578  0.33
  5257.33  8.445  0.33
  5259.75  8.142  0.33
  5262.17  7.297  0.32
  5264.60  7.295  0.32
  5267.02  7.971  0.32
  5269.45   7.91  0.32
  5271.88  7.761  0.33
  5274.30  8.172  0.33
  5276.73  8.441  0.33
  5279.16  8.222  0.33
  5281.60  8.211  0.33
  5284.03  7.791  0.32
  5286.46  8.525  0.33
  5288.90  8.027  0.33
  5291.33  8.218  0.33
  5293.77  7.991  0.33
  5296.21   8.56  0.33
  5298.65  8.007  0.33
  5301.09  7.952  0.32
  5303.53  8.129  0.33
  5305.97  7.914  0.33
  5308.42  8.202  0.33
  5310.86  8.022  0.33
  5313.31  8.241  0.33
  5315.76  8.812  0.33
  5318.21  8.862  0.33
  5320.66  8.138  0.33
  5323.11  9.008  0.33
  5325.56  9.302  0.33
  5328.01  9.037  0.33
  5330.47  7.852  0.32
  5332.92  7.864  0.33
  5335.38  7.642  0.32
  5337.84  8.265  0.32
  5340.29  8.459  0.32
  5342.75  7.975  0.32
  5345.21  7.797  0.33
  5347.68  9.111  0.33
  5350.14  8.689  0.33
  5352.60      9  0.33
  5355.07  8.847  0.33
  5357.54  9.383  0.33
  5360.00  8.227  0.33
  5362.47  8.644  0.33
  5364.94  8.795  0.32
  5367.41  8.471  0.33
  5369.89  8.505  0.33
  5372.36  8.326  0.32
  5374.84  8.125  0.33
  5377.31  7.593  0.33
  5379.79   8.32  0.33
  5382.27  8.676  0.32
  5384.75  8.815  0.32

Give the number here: 1.1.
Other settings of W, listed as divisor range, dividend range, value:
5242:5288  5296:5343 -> 1.03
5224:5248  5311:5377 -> 1.07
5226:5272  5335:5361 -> 1.08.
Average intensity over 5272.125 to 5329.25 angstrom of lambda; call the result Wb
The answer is 8.33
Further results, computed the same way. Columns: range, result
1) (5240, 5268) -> 7.96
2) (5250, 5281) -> 8.07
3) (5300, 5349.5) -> 8.33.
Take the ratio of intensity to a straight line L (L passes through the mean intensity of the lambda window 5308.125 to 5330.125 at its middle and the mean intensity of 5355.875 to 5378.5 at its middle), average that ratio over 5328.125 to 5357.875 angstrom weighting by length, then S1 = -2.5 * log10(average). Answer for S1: 0.02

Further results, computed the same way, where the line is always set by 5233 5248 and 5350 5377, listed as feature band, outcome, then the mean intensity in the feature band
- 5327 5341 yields 0.03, 8.16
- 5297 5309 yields 0.02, 8.05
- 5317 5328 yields -0.07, 8.86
